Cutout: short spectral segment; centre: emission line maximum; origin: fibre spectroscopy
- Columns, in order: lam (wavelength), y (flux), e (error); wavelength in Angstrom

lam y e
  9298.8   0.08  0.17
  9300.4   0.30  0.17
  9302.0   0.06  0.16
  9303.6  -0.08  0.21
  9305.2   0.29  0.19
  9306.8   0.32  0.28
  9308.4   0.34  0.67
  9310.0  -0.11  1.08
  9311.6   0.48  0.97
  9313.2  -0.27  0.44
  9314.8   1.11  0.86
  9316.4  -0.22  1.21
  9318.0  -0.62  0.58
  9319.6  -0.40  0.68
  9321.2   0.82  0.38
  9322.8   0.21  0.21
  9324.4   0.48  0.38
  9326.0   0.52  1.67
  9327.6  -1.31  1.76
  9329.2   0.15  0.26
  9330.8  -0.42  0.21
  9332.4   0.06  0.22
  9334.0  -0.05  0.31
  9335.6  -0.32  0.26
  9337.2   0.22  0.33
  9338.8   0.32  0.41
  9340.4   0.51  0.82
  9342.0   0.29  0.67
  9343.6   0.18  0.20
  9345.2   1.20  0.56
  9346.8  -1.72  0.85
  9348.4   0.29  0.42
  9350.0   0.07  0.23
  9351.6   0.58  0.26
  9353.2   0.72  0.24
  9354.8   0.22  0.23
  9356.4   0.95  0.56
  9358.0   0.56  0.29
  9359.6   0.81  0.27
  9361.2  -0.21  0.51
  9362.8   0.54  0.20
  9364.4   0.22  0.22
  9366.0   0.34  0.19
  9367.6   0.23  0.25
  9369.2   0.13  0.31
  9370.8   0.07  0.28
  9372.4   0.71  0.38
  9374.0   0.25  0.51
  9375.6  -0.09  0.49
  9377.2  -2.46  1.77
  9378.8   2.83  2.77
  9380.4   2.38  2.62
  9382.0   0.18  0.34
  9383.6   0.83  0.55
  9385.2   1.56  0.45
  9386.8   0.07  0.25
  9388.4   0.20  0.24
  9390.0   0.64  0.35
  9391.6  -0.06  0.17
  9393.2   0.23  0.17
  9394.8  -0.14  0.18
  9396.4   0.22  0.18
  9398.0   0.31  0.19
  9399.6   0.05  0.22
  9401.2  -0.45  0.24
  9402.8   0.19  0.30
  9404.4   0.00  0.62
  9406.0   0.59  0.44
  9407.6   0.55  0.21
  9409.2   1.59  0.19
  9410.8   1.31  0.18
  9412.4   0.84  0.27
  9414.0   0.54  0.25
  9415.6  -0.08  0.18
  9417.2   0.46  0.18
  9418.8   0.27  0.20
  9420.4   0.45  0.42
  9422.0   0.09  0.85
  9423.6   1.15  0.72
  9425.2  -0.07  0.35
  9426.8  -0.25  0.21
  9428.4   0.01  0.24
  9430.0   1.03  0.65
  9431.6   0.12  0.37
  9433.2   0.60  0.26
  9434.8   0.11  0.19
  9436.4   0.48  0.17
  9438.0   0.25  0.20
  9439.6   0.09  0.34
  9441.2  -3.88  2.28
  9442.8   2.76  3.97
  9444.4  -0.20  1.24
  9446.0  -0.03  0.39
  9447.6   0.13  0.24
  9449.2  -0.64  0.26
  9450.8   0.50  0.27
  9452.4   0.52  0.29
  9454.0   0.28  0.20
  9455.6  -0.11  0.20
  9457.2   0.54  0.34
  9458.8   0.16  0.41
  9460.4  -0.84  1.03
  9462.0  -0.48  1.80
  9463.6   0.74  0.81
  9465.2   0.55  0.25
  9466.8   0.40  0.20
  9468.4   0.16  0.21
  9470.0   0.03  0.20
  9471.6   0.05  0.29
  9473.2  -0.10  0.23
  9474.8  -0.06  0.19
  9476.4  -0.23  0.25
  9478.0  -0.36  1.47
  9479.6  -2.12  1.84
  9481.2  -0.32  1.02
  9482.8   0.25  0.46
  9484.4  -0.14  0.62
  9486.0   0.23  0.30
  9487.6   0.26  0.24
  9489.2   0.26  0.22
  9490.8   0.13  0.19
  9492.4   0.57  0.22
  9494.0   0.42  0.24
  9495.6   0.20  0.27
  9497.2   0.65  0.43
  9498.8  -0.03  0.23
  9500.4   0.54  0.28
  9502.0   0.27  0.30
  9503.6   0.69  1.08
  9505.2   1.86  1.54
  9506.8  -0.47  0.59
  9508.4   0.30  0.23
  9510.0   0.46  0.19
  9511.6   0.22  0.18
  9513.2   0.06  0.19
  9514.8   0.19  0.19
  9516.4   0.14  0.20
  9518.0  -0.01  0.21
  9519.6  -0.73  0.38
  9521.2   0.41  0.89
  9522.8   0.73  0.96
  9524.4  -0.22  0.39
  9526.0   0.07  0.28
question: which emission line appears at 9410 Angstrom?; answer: H-beta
